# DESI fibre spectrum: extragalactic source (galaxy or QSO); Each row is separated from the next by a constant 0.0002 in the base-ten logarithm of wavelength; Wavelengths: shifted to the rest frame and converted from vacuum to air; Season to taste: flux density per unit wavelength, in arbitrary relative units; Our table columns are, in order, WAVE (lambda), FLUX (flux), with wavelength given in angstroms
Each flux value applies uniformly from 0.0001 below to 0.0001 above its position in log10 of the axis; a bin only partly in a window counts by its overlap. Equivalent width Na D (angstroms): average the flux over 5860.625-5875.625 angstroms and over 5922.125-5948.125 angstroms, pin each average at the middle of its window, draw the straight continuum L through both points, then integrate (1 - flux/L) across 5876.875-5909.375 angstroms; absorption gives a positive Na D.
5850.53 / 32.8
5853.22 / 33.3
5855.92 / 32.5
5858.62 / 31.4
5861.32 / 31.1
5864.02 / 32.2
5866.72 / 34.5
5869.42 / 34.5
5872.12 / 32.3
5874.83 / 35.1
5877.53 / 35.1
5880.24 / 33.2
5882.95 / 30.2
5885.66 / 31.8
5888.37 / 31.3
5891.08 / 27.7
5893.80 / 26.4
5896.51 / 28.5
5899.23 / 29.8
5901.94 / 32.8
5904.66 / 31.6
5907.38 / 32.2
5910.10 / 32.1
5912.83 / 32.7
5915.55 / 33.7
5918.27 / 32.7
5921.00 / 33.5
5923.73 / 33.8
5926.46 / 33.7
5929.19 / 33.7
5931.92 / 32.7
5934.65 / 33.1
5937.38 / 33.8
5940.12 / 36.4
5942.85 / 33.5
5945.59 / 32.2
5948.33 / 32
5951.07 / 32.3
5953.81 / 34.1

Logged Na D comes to 2.5 angstroms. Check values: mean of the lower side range 33.3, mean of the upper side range 33.6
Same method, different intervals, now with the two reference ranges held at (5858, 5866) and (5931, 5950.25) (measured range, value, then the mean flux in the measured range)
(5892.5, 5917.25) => 1.2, 31.1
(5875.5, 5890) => -0.1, 32.4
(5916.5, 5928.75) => -0.2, 33.4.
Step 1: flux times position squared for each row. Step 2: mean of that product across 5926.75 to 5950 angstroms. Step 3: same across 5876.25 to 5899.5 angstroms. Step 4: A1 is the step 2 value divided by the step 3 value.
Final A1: 1.12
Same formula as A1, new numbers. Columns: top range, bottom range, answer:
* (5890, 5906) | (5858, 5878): 0.90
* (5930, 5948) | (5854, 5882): 1.04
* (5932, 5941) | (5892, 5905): 1.17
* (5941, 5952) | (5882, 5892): 1.10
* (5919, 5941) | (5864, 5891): 1.05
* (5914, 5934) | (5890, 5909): 1.12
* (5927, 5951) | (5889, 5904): 1.16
